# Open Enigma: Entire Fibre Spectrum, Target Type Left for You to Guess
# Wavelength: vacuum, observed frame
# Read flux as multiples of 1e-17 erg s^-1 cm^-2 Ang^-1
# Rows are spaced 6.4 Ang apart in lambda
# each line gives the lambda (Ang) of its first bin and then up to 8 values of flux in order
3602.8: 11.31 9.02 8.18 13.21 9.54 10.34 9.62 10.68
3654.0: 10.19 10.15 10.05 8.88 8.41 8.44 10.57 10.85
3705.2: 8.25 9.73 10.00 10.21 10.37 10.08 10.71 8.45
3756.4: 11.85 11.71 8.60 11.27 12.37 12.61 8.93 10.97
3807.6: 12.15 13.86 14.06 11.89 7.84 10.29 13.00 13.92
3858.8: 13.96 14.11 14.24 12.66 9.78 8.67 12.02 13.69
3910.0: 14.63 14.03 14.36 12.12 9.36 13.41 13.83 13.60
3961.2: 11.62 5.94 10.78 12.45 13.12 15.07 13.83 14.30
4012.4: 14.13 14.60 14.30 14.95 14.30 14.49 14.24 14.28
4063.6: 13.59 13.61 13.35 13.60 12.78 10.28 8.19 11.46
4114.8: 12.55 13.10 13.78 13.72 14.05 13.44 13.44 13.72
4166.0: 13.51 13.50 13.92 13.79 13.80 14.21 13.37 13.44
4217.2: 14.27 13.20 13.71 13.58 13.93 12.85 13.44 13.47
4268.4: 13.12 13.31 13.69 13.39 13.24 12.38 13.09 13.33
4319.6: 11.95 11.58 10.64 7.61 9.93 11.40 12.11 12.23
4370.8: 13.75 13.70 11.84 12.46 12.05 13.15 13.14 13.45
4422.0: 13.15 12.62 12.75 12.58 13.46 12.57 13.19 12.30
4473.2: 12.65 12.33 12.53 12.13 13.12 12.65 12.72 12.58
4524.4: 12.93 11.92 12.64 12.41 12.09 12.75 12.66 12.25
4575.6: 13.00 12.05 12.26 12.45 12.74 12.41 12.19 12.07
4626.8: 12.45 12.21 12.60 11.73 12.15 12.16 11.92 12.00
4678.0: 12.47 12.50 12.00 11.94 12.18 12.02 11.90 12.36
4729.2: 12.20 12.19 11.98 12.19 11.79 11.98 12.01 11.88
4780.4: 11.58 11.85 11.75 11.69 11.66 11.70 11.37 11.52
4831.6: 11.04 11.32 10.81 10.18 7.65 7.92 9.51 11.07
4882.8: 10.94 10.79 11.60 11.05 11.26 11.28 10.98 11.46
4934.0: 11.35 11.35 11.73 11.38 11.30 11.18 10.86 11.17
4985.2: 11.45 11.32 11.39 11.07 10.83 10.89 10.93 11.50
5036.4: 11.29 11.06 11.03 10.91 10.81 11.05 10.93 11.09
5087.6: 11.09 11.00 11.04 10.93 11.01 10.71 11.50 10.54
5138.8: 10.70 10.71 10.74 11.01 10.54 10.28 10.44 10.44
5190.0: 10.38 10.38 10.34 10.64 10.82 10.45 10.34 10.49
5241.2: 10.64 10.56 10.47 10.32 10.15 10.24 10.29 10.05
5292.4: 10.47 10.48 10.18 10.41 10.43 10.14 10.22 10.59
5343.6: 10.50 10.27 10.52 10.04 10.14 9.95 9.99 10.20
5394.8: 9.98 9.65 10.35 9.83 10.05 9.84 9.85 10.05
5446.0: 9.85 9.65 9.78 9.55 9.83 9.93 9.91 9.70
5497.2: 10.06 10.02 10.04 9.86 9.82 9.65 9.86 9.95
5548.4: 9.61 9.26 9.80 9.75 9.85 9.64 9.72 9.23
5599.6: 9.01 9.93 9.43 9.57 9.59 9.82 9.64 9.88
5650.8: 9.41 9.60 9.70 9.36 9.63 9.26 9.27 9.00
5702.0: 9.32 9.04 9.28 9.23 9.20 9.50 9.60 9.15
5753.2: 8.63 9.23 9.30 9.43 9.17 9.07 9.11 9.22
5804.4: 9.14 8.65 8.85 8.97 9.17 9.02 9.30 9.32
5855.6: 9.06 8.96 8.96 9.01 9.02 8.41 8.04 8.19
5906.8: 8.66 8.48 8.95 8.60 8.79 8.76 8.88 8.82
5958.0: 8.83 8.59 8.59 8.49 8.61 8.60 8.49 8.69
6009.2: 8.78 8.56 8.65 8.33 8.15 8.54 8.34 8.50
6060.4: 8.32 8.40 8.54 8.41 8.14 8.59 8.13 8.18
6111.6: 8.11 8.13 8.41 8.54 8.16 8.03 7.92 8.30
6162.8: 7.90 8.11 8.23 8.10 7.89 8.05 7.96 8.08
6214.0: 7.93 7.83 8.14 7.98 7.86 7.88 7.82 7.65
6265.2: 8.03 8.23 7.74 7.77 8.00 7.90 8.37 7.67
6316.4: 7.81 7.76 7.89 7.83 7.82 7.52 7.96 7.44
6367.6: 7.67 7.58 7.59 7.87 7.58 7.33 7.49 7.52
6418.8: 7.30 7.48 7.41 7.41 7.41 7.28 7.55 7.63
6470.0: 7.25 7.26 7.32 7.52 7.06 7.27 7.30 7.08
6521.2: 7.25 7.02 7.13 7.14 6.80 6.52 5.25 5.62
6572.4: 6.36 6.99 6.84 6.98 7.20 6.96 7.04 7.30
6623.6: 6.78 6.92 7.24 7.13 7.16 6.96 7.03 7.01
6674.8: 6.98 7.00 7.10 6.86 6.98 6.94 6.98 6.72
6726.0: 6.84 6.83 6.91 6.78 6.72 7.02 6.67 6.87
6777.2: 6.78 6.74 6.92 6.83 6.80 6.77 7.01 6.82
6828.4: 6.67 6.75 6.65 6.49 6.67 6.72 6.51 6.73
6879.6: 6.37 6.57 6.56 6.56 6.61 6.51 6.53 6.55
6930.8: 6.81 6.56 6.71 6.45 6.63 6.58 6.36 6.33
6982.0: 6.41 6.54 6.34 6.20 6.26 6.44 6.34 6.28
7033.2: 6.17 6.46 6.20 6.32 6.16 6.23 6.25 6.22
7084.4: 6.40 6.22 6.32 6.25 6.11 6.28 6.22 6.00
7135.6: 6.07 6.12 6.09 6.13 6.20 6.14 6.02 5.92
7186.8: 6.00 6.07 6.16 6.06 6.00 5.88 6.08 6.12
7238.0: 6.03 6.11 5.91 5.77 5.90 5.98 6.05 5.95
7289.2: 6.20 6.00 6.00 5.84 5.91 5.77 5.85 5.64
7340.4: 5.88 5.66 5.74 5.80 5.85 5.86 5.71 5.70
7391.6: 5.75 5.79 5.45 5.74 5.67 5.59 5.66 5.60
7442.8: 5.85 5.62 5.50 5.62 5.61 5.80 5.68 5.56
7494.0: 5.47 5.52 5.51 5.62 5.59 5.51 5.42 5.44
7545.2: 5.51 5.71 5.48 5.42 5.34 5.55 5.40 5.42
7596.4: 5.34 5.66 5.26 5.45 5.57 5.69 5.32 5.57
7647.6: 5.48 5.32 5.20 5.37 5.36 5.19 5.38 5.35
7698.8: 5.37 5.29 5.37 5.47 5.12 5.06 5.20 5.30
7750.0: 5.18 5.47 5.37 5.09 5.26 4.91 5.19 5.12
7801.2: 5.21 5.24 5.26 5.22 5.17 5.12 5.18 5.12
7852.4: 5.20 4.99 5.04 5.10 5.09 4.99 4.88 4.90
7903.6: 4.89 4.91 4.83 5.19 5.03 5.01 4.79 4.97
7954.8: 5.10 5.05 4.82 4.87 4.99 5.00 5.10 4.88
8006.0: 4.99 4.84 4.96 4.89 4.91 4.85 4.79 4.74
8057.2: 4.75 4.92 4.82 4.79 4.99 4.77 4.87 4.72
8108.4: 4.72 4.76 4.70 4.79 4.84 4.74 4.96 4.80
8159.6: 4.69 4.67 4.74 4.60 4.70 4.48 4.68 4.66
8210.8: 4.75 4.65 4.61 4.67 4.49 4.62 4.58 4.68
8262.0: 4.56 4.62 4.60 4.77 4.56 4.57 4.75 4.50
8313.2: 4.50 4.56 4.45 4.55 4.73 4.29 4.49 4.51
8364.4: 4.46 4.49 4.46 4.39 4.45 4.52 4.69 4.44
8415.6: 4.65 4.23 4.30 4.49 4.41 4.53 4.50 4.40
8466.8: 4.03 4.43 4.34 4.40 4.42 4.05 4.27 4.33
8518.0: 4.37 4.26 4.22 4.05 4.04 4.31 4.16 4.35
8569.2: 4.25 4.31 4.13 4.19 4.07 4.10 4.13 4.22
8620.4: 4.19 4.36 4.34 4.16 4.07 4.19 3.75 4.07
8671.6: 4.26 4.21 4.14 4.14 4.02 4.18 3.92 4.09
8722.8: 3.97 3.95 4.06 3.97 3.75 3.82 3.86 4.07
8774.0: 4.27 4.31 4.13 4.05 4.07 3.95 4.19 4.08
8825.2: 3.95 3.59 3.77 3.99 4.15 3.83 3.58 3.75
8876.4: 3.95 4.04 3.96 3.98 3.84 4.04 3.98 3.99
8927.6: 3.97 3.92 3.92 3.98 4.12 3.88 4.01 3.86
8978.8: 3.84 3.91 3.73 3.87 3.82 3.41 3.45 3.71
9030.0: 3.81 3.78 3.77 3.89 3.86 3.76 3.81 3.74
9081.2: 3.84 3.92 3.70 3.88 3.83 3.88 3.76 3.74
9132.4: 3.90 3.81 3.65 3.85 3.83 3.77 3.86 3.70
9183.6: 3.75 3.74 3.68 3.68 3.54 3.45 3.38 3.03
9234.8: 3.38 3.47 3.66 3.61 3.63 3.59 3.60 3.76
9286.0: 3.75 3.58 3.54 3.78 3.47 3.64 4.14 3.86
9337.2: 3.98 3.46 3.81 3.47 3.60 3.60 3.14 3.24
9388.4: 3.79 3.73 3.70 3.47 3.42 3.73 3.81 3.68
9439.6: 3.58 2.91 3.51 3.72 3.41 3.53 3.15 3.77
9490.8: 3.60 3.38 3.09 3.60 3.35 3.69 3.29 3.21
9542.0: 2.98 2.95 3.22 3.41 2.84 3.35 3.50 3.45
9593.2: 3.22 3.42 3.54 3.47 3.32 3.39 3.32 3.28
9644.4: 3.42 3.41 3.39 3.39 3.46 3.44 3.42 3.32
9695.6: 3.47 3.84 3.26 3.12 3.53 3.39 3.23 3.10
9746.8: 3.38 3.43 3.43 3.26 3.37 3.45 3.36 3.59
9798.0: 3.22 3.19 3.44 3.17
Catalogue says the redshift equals 0.00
